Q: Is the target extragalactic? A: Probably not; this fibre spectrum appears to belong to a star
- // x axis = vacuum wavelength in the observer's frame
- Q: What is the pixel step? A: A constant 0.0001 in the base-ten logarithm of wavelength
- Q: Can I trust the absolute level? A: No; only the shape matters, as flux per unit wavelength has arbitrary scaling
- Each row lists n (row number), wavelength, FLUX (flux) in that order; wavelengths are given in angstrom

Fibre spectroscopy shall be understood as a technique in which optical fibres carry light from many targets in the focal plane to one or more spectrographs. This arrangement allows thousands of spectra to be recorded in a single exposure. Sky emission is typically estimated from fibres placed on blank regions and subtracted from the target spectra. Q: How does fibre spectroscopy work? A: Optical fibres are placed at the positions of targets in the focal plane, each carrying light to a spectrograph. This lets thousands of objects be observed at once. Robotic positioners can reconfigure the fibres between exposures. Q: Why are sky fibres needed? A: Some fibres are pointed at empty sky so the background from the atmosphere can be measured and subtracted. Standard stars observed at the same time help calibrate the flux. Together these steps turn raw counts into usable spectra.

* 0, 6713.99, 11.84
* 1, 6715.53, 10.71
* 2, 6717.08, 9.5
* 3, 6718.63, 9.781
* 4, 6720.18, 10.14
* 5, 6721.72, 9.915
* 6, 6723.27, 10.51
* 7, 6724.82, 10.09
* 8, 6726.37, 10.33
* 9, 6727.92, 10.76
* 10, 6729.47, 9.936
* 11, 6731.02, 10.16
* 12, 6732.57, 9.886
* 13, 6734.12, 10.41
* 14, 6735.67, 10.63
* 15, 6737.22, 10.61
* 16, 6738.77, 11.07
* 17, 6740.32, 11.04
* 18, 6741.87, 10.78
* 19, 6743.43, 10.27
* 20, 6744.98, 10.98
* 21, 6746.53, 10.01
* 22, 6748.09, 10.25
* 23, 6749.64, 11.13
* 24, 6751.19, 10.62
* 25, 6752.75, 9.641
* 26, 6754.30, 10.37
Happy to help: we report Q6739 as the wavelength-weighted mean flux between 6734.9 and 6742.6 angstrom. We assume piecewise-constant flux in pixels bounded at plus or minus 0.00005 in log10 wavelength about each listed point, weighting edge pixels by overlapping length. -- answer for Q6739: 10.8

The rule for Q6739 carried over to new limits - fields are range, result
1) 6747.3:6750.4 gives 10.7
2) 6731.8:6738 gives 10.4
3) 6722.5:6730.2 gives 10.3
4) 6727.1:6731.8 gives 10.3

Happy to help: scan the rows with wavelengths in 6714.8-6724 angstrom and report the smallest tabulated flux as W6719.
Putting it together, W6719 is 9.5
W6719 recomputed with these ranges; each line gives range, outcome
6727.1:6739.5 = 9.886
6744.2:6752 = 10.01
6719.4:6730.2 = 9.915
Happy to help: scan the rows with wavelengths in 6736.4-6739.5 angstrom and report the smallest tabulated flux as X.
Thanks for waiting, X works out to 10.61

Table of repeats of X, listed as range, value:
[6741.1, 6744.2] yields 10.27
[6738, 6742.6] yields 10.78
